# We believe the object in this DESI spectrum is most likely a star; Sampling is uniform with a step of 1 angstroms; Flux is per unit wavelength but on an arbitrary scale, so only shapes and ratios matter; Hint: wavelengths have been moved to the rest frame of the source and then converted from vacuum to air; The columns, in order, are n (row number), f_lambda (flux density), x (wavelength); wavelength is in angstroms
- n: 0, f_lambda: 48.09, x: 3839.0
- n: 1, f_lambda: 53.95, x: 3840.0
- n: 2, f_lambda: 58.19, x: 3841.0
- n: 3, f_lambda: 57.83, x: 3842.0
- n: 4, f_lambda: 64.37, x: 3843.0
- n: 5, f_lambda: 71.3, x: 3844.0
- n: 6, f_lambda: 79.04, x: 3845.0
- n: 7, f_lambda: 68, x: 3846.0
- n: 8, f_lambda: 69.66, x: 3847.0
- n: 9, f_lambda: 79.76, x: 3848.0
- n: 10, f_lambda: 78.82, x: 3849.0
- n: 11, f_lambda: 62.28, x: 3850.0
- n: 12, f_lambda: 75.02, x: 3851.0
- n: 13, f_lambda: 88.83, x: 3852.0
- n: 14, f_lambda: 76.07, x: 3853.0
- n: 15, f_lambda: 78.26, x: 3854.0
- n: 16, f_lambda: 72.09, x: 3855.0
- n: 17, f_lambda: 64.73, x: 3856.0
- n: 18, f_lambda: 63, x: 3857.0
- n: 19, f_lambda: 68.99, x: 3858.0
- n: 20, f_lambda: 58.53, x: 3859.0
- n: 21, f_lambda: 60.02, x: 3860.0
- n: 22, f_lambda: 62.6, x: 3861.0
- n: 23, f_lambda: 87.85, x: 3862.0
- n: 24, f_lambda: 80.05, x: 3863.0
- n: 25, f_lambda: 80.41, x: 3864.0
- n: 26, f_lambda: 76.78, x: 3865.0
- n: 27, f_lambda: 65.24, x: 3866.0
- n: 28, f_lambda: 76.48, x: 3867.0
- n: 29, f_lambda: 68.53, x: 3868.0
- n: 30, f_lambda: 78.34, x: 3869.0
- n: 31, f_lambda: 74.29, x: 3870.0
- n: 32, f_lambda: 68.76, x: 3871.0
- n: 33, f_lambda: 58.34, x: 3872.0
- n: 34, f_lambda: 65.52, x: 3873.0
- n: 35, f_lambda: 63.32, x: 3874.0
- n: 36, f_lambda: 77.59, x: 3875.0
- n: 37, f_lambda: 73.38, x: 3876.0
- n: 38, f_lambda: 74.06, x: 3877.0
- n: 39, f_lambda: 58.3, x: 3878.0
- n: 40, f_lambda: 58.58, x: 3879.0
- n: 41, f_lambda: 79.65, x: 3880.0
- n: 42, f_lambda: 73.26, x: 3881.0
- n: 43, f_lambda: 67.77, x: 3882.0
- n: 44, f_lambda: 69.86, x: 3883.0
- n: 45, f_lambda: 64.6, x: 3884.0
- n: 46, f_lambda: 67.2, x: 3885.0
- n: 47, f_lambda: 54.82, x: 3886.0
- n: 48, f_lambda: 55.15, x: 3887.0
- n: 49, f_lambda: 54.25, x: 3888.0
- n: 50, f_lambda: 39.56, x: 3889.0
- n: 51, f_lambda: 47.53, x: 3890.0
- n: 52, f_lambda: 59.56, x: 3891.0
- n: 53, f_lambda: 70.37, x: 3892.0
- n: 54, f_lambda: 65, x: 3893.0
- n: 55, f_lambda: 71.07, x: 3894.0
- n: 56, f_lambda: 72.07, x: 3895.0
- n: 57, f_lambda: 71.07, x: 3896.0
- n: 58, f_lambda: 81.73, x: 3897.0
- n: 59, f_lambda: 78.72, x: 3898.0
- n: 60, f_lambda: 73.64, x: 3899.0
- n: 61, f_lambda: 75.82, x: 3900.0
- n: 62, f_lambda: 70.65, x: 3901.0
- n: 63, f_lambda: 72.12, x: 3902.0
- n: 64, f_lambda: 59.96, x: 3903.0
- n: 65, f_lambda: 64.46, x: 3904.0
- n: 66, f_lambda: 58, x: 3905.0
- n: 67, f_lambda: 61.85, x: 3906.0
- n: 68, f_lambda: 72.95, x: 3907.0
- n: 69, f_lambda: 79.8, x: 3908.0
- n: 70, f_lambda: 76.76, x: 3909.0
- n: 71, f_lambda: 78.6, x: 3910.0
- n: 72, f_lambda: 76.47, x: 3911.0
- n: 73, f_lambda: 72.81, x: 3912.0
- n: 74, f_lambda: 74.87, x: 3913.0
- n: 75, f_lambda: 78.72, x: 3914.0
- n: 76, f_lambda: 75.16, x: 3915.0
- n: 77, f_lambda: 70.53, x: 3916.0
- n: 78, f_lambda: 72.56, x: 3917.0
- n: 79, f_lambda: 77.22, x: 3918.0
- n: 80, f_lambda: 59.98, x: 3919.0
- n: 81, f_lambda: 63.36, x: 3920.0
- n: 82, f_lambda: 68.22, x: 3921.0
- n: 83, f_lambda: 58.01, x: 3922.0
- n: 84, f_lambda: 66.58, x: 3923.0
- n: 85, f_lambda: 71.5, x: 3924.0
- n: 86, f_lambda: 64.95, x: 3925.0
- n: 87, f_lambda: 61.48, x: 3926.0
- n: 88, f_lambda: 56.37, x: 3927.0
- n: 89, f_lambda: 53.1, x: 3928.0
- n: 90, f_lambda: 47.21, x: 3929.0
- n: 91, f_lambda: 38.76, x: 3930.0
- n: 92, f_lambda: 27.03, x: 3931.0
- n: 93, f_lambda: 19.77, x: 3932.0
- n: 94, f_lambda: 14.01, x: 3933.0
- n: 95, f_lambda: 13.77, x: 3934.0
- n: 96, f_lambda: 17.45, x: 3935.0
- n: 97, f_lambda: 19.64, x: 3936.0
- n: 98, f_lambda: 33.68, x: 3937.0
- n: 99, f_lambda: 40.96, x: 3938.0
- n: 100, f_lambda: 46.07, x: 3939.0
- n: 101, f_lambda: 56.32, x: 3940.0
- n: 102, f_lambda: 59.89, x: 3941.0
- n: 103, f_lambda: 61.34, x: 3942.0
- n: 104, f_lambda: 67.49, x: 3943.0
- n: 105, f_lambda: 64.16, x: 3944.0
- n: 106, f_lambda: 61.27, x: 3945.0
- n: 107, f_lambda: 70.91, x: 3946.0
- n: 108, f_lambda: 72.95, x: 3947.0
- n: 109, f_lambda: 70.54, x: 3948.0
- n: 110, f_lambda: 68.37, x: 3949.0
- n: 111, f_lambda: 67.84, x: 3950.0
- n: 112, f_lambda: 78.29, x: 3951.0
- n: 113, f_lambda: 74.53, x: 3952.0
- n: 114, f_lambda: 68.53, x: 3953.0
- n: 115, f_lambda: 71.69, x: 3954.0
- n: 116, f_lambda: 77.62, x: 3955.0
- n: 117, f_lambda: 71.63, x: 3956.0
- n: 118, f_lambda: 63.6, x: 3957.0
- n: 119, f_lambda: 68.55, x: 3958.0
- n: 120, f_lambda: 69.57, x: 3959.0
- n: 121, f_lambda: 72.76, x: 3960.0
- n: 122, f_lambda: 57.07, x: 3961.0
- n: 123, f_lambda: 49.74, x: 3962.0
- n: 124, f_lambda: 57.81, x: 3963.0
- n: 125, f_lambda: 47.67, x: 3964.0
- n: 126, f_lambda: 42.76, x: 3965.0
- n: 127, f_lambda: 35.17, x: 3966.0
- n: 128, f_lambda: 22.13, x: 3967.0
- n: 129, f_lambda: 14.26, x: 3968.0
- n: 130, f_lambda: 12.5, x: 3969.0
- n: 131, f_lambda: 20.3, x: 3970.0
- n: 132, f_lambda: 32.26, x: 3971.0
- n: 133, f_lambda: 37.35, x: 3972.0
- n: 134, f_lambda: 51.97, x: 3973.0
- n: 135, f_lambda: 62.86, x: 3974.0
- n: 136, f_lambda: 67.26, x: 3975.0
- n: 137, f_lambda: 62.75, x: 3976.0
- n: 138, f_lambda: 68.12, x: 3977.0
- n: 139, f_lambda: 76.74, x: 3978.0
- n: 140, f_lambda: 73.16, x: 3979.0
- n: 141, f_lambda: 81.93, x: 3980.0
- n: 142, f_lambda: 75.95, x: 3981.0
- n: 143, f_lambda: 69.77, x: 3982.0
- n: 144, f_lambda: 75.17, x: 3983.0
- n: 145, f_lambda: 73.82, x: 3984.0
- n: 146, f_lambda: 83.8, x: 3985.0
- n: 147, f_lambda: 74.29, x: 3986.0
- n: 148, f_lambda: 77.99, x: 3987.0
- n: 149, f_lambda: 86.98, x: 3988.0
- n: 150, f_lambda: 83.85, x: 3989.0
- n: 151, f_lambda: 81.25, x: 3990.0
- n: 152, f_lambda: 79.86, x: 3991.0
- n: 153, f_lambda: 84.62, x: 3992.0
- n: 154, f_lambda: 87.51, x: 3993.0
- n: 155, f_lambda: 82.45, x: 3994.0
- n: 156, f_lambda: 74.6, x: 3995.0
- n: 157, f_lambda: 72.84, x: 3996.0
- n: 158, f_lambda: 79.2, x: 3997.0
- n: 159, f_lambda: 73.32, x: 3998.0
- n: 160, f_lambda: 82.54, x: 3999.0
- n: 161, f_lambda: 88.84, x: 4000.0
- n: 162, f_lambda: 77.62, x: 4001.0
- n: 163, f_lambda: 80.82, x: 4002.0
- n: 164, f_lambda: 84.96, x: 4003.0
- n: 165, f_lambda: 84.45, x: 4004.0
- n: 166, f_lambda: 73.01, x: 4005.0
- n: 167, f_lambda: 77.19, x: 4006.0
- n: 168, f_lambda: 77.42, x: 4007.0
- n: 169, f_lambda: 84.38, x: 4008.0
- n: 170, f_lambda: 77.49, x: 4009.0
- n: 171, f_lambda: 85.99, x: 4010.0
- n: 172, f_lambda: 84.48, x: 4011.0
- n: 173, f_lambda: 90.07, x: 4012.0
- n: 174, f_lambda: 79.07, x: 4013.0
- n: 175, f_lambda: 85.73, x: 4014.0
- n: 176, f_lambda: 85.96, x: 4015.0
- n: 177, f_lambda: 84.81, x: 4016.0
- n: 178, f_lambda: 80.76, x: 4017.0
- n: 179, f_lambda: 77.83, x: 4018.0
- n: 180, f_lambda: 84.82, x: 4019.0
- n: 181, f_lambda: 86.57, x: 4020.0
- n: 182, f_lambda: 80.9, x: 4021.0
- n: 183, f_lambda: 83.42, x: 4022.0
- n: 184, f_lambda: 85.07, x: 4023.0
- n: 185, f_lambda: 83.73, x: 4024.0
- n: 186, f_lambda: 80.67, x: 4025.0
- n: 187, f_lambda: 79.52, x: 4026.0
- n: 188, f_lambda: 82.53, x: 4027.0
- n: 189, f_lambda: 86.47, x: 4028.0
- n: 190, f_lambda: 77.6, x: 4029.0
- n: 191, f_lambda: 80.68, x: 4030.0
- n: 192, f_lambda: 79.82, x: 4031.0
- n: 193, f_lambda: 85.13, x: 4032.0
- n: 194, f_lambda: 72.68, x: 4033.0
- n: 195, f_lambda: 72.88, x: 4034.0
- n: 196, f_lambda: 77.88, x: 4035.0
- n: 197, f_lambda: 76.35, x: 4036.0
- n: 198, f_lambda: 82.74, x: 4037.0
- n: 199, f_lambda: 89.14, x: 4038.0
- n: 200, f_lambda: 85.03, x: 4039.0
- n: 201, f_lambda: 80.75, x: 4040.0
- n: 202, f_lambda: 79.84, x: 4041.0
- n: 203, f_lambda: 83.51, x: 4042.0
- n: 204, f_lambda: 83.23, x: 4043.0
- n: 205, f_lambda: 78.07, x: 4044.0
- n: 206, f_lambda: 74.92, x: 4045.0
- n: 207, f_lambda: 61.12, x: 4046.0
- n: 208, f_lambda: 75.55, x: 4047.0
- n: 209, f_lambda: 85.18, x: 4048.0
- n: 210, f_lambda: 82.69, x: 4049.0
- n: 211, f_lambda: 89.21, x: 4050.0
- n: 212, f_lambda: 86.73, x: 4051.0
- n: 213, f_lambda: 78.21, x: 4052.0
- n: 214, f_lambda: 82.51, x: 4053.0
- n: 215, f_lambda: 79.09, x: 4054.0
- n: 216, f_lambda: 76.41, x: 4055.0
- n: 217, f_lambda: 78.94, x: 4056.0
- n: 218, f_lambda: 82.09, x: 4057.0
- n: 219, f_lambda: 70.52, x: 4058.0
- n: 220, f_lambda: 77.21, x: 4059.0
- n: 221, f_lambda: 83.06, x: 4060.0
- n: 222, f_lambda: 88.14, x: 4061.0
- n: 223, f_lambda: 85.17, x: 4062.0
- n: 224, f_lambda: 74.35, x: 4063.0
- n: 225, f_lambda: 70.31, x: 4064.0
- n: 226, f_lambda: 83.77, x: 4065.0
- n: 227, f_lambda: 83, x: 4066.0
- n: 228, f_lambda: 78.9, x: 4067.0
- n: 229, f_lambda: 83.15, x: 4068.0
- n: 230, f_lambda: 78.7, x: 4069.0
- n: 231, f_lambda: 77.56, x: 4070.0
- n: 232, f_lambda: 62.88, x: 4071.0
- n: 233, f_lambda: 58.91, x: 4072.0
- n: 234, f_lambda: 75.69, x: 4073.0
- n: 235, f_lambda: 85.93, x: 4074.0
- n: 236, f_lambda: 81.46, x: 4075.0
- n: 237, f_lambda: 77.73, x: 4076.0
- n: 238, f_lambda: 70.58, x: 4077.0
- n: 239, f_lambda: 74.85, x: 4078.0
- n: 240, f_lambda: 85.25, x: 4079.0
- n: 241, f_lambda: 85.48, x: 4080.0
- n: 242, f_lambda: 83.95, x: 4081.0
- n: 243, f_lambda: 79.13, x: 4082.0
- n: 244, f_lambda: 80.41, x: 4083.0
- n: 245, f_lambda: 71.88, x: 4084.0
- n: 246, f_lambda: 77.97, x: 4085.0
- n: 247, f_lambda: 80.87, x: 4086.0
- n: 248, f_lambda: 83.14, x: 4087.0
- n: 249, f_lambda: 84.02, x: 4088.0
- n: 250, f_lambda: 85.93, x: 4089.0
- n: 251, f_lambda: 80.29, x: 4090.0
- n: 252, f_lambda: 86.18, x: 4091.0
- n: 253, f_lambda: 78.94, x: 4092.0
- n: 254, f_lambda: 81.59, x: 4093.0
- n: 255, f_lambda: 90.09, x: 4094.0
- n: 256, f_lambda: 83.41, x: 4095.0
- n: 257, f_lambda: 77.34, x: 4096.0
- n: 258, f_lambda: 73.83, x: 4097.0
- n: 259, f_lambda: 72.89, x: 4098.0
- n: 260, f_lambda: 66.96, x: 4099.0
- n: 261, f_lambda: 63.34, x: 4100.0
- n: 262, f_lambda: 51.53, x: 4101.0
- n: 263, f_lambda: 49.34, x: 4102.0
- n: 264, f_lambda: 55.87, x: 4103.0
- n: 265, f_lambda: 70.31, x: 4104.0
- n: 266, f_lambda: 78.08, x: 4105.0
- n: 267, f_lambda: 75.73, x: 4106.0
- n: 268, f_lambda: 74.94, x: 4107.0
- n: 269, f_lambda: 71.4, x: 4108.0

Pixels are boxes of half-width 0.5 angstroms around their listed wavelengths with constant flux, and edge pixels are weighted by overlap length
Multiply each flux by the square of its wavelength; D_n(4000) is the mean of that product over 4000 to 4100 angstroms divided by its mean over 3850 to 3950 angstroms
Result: 1.4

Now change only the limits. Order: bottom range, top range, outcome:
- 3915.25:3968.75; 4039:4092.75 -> 1.53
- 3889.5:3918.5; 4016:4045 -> 1.22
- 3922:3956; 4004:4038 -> 1.56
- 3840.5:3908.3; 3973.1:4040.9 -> 1.24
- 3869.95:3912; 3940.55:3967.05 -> 0.97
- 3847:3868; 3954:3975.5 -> 0.72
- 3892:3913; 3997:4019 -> 1.20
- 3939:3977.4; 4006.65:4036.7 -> 1.48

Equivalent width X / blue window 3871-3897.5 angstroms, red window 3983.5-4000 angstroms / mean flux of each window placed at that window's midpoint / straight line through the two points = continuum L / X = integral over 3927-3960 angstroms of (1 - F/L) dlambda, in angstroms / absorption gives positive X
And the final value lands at 8.6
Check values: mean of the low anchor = 65.2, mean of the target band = 54.6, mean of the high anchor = 80.2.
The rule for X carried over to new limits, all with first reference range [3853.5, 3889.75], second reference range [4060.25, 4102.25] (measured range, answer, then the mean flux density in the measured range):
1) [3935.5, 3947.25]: 2.8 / 54.2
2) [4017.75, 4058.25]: -2.8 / 80.6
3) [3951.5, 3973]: 6.3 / 50.9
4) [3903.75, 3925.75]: -0.1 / 70.1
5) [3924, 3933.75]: 3.7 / 43.3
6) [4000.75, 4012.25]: -1.2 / 81.4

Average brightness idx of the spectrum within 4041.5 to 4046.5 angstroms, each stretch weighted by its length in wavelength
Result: 76.2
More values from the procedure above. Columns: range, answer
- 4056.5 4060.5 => 78.2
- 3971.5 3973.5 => 44.7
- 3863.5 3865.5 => 78.6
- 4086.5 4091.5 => 83.9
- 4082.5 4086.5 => 77.8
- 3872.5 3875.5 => 68.8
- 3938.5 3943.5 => 58.2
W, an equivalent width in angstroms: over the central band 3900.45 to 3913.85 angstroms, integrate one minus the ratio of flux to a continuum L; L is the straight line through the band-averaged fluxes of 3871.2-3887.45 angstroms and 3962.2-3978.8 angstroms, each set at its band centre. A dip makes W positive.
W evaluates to -2.5 angstroms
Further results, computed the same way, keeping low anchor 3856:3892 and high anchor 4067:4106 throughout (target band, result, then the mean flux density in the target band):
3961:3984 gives 6.07 angstroms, 52.3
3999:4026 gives -3.62 angstroms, 82.5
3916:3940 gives 7.24 angstroms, 48.1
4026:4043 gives -1.65 angstroms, 80.8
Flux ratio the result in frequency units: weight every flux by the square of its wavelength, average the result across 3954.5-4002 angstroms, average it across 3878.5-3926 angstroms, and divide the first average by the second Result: 1.0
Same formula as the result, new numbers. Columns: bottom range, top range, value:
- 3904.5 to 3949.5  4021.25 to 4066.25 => 1.46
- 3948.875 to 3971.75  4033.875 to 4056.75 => 1.56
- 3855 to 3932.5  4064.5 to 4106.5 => 1.27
